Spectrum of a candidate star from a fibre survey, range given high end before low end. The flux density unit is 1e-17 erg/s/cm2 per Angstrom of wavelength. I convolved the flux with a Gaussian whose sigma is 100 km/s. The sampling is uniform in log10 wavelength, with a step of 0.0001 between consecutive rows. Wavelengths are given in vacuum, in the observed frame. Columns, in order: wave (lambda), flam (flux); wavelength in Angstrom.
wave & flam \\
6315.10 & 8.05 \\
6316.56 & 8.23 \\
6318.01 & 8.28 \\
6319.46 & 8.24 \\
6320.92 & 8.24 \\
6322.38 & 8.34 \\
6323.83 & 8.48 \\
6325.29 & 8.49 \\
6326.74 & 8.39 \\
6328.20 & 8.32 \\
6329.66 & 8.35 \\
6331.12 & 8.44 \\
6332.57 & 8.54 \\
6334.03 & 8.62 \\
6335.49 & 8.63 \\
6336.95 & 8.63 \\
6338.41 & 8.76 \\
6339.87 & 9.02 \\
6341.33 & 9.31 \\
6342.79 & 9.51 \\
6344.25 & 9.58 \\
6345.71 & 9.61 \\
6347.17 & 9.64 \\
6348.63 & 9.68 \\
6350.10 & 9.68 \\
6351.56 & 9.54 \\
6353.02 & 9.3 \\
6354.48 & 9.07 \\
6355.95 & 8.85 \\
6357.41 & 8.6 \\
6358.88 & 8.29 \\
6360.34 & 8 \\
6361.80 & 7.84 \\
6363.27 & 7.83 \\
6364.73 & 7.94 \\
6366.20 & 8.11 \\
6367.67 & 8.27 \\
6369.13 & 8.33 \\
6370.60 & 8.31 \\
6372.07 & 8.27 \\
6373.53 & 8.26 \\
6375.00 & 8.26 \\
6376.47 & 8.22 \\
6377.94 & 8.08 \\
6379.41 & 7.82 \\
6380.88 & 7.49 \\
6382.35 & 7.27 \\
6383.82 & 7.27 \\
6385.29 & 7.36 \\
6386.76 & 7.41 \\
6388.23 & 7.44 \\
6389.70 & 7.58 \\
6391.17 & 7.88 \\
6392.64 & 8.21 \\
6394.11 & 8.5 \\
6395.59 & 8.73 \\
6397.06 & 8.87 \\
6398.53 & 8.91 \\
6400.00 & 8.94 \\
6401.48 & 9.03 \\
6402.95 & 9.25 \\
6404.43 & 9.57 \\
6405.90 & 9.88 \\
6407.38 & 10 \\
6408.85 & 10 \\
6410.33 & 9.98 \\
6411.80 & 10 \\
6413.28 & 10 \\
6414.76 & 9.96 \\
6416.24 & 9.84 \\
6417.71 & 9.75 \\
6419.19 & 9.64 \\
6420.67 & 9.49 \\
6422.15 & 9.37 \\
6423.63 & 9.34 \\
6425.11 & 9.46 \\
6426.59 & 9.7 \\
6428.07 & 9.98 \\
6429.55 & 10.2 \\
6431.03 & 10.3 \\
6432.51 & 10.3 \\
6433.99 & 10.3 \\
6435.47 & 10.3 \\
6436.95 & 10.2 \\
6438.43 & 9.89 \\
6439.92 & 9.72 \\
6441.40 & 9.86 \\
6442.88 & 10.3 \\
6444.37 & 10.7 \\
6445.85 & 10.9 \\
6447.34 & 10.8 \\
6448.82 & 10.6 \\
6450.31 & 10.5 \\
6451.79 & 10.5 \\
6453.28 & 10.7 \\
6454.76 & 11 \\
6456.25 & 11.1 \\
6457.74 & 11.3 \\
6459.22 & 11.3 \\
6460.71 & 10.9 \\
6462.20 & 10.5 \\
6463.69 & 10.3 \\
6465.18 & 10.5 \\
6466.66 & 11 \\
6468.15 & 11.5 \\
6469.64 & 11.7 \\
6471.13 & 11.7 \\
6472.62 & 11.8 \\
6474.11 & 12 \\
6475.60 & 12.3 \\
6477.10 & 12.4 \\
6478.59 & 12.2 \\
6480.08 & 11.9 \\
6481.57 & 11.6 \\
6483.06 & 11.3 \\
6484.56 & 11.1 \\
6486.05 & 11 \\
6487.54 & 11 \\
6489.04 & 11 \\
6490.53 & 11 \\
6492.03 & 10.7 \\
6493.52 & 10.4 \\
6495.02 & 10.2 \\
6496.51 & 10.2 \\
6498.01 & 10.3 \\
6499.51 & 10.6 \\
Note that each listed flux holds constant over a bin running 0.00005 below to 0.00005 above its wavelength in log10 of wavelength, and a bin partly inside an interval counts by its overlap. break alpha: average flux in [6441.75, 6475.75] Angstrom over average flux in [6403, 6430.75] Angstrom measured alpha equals 1.1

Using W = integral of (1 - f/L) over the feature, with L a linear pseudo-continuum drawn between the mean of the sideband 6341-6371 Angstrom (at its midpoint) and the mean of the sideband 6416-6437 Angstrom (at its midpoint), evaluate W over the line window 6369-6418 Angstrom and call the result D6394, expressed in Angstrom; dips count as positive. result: 3.8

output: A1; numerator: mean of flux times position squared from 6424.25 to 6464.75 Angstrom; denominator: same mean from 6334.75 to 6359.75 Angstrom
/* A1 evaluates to 1.17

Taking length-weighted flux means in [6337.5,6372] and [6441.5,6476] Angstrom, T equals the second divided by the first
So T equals 1.25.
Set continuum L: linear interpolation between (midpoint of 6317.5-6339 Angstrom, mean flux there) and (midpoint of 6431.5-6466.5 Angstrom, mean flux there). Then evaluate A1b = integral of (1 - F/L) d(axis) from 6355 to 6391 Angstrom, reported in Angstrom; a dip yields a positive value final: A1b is 4.9 Angstrom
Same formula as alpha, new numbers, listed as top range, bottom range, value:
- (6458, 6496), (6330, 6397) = 1.33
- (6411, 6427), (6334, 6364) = 1.08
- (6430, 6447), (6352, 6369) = 1.22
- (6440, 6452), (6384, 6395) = 1.35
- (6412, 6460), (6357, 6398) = 1.28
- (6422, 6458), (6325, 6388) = 1.21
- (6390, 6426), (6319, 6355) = 1.05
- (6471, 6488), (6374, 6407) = 1.41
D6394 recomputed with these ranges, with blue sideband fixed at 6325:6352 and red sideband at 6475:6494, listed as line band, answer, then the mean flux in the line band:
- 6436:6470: 0.6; 10.7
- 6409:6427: 1.0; 9.72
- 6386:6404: 2.7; 8.42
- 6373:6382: 1.5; 7.98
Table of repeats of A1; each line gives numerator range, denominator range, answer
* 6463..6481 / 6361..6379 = 1.47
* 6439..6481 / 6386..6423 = 1.23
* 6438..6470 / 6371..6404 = 1.34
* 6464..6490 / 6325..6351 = 1.34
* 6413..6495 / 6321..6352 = 1.24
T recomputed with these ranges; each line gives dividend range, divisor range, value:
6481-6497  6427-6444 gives 1.07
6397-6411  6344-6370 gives 1.08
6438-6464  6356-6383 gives 1.31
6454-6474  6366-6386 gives 1.40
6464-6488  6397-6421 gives 1.20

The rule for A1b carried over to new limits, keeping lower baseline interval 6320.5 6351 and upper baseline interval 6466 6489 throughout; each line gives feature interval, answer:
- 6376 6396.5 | 4.3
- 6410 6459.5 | 2.7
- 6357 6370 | 1.8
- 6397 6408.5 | 0.9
